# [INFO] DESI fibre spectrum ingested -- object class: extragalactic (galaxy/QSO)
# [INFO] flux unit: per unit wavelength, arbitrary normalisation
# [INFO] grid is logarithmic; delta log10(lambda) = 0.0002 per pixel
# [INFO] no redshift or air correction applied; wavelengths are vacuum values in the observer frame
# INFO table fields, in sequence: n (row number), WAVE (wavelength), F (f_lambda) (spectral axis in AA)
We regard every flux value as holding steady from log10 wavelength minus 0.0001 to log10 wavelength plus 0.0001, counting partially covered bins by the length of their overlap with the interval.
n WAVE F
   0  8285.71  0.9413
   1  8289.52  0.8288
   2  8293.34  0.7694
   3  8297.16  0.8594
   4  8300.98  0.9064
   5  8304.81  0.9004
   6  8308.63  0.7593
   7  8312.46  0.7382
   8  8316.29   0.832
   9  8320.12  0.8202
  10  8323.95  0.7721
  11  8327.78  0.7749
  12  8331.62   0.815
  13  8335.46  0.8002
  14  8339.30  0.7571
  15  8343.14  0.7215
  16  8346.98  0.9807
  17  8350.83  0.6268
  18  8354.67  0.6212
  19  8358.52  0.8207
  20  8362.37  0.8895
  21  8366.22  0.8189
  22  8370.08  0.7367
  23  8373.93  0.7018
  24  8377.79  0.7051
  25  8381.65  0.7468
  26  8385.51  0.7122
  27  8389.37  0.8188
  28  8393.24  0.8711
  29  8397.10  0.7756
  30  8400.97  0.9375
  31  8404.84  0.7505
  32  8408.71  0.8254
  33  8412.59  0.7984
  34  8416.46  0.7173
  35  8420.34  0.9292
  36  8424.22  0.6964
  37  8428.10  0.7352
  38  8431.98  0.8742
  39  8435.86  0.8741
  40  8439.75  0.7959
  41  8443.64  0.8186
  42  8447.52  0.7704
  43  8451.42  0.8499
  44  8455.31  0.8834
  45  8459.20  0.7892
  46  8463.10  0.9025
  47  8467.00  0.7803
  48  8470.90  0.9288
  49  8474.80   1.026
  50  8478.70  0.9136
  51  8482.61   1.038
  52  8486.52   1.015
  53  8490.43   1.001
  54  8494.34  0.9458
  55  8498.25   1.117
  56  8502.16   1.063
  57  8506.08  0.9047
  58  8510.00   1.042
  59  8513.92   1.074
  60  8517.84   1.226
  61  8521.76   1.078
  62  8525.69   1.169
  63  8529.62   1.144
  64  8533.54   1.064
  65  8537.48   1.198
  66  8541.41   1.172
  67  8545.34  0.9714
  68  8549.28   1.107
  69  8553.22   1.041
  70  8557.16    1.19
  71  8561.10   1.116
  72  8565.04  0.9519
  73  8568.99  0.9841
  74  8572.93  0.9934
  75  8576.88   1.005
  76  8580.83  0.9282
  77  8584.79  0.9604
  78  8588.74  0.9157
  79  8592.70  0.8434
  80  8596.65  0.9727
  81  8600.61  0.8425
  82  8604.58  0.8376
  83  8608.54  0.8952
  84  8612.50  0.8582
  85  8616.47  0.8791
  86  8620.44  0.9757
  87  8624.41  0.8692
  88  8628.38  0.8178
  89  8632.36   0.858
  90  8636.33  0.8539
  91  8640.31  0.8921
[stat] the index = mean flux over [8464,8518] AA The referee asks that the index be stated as 0.996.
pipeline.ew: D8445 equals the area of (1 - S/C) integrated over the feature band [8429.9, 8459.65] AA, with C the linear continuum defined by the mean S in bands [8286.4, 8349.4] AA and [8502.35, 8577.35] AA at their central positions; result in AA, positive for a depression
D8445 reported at 4.0 AA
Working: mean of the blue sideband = 0.816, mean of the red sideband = 1.08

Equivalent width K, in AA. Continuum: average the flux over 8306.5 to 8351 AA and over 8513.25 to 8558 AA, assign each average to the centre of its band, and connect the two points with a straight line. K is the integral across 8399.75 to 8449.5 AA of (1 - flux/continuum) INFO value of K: 7.1 AA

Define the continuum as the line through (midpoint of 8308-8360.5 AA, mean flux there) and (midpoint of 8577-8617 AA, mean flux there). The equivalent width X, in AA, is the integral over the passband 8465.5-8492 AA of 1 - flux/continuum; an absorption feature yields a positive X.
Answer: -3.7 AA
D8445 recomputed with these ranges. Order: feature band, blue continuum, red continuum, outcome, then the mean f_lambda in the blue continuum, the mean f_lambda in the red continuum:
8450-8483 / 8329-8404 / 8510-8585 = 1.7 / 0.781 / 1.07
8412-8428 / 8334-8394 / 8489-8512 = 1.7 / 0.768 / 1.01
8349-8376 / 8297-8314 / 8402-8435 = 2.3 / 0.832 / 0.798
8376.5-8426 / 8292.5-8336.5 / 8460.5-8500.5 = 5.5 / 0.814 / 0.965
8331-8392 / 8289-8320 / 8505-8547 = 8.6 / 0.824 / 1.1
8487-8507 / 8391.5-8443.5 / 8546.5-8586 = -1.8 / 0.814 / 1.03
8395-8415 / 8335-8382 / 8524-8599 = 0.2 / 0.763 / 1.04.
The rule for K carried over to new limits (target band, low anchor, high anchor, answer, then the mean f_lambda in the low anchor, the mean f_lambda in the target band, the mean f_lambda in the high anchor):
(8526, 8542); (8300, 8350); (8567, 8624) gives -4.5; 0.808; 1.14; 0.919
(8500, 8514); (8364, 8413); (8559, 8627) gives -2.3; 0.785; 1.02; 0.931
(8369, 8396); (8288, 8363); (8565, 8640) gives 2.1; 0.798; 0.757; 0.906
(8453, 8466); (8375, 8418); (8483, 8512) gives 1.1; 0.786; 0.853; 1.01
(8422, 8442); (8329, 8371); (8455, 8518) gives 2.2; 0.782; 0.797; 0.975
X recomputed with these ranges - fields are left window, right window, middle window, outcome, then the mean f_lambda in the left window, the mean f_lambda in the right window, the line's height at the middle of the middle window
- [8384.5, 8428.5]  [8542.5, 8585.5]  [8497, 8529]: -4.4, 0.801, 1.03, 0.954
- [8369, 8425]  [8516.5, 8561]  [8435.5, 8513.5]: 3.5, 0.784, 1.12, 0.969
